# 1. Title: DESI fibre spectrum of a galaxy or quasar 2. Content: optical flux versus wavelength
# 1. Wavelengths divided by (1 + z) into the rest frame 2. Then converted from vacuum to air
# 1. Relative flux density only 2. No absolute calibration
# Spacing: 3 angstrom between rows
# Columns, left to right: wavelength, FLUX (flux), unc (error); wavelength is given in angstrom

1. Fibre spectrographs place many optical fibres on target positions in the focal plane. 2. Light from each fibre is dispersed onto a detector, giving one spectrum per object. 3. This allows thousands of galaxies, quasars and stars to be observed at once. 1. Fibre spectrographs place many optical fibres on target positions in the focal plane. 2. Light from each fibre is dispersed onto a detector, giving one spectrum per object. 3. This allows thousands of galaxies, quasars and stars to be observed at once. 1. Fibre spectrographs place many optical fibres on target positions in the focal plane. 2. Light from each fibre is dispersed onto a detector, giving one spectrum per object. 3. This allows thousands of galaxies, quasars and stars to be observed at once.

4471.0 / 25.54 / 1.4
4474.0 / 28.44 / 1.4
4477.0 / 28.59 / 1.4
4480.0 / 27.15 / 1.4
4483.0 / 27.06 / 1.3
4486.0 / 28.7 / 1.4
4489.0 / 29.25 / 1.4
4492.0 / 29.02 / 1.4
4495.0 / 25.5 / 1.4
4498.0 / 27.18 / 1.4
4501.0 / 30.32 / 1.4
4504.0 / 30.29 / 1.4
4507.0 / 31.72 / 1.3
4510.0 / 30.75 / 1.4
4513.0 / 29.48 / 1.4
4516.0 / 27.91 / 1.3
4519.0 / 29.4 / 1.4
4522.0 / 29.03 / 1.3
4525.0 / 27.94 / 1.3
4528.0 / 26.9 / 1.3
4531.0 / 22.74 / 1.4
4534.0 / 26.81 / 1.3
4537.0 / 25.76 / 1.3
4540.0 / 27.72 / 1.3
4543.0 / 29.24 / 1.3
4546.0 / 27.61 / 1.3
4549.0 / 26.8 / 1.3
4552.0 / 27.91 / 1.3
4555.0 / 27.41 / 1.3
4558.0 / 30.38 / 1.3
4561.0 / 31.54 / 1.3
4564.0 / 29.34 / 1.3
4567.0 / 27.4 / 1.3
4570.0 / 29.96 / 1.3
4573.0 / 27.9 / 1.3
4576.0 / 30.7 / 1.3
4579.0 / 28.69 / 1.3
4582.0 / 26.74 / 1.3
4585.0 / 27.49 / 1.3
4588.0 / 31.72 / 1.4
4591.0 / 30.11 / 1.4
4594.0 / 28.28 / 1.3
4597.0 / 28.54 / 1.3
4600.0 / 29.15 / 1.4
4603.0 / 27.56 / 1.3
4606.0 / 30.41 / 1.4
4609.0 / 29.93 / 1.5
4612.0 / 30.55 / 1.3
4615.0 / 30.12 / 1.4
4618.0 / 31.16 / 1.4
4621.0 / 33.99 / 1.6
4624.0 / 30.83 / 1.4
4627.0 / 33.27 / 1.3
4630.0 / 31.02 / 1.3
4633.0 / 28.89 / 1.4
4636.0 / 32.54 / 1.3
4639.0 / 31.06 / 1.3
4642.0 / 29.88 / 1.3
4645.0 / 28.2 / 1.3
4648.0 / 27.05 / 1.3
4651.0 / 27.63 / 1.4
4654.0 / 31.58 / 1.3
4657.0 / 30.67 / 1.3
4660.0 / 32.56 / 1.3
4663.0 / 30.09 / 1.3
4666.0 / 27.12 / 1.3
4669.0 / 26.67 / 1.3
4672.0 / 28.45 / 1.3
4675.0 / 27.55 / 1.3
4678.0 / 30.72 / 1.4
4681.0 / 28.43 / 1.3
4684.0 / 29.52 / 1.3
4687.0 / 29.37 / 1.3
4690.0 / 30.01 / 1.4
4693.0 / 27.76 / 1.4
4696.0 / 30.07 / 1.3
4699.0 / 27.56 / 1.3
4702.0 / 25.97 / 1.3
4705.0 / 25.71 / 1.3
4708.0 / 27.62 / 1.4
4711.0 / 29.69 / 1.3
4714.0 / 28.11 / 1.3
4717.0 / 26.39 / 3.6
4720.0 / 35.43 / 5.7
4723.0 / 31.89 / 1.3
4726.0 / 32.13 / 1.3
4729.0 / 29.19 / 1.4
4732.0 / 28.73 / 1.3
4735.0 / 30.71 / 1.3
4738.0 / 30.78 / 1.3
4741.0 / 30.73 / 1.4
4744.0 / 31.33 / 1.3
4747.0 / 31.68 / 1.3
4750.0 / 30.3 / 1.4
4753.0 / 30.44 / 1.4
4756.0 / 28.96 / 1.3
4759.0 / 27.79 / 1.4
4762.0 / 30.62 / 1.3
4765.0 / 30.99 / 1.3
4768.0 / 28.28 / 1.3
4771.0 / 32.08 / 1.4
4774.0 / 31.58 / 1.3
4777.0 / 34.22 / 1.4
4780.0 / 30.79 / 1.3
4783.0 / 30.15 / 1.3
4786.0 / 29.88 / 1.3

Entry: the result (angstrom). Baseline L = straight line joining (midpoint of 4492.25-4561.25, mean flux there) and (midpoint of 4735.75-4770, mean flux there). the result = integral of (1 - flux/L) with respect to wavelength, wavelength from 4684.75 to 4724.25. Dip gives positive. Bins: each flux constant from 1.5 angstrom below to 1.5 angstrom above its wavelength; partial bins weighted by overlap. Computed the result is 1.2 angstrom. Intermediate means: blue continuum 28.2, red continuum 30.2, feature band 28.9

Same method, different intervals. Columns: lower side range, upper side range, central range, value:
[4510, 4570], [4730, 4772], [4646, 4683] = 0.4 angstrom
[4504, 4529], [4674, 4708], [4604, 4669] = -3.7 angstrom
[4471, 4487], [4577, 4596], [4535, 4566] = 0.2 angstrom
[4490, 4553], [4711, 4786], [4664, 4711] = 2.6 angstrom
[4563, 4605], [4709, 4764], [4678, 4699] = 0.4 angstrom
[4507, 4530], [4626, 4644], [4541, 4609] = 2.3 angstrom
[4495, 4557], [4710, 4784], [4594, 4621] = -0.8 angstrom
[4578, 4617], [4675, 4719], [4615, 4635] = -1.7 angstrom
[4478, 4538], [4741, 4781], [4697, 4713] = 1.4 angstrom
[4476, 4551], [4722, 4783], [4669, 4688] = 0.7 angstrom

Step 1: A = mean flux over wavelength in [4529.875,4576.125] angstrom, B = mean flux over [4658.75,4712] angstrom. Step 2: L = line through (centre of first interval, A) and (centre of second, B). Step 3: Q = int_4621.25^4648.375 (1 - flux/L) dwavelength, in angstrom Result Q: -2.1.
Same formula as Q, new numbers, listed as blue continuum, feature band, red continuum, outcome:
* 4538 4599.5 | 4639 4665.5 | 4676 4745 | -0.5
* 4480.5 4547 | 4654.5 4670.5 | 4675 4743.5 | -0.3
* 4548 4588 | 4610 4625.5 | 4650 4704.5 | -1.3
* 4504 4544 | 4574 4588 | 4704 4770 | 0.0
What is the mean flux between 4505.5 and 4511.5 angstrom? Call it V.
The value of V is 31.2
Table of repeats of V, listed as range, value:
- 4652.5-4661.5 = 31.6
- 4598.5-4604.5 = 28.4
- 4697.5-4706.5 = 26.4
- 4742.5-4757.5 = 30.5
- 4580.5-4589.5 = 28.7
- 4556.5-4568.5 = 29.7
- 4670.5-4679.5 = 28.9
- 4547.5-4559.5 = 28.1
